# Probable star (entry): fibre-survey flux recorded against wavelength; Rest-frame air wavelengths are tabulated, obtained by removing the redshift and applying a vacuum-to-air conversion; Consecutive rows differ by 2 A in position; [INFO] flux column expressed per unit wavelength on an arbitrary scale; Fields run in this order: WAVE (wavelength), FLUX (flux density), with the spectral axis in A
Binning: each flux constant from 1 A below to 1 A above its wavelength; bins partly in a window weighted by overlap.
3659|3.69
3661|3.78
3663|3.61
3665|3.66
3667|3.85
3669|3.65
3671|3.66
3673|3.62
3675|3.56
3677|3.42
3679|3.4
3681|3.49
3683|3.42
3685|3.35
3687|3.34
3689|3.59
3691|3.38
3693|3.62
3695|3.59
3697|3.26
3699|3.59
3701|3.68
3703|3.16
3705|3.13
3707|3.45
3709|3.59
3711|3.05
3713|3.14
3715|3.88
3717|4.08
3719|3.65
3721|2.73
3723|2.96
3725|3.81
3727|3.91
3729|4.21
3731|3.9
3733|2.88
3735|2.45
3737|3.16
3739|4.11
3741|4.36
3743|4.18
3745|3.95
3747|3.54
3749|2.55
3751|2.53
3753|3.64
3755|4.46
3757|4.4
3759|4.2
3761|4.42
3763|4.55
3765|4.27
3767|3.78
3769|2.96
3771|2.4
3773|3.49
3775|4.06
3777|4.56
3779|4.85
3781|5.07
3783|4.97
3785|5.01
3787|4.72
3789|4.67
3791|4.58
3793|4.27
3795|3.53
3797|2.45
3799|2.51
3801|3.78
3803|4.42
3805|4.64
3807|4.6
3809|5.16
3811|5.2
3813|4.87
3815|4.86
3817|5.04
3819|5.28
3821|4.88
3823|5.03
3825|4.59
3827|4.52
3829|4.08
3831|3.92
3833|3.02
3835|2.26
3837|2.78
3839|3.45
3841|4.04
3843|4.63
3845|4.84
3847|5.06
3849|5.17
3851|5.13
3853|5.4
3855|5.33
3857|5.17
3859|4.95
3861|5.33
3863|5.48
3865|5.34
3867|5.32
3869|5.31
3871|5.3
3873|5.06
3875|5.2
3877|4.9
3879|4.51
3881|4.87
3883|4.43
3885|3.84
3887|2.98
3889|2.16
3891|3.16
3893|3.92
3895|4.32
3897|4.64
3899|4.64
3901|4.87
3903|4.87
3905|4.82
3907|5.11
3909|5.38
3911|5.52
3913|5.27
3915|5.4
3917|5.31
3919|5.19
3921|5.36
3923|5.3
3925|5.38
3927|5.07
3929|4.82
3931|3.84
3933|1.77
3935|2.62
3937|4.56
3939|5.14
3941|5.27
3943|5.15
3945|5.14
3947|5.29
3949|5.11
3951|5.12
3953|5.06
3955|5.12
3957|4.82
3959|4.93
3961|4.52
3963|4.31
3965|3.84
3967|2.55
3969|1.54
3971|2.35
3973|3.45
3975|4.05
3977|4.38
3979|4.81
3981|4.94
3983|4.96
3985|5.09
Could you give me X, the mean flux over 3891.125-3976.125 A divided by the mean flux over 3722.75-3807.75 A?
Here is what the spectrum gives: 1.16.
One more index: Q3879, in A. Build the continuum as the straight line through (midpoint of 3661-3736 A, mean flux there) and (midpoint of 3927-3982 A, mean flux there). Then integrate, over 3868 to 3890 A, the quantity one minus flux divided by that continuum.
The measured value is -2.1 A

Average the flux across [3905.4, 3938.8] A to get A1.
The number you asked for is 4.75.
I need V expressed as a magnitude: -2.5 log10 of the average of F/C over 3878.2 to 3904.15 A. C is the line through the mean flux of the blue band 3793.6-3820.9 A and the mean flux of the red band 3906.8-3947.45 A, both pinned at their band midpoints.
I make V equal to 0.149 mag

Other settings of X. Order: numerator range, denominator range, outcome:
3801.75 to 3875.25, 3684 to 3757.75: 1.34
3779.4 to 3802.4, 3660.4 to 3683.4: 1.16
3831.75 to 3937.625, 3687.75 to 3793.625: 1.21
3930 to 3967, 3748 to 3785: 1.13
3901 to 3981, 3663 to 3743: 1.30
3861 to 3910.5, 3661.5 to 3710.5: 1.32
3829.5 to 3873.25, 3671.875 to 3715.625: 1.35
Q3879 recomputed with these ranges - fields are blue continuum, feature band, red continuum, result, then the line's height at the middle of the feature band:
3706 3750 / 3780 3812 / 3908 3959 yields -3.04 A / 3.97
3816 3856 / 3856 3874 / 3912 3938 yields -3.09 A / 4.48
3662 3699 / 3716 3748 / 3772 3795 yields 3.25 A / 4.03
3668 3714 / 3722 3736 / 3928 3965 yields 0.63 A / 3.61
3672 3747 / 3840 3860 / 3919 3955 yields -3.30 A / 4.27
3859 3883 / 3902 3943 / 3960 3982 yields -3.90 A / 4.39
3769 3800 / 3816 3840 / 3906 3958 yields 1.18 A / 4.29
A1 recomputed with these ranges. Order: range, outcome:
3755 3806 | 4.11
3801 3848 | 4.39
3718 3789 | 3.86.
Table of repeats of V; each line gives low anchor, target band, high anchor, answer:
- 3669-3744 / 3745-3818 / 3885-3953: -0.06 mag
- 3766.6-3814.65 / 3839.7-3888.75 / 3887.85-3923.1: -0.07 mag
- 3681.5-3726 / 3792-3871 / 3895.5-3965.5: -0.07 mag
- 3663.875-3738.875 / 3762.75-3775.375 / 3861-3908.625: 0.09 mag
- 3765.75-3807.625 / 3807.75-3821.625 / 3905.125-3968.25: -0.20 mag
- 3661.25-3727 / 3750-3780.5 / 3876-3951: -0.02 mag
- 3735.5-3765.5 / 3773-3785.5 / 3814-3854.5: -0.15 mag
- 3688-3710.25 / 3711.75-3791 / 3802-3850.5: 0.00 mag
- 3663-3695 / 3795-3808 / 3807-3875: 0.19 mag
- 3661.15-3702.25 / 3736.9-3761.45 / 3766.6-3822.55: 0.05 mag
